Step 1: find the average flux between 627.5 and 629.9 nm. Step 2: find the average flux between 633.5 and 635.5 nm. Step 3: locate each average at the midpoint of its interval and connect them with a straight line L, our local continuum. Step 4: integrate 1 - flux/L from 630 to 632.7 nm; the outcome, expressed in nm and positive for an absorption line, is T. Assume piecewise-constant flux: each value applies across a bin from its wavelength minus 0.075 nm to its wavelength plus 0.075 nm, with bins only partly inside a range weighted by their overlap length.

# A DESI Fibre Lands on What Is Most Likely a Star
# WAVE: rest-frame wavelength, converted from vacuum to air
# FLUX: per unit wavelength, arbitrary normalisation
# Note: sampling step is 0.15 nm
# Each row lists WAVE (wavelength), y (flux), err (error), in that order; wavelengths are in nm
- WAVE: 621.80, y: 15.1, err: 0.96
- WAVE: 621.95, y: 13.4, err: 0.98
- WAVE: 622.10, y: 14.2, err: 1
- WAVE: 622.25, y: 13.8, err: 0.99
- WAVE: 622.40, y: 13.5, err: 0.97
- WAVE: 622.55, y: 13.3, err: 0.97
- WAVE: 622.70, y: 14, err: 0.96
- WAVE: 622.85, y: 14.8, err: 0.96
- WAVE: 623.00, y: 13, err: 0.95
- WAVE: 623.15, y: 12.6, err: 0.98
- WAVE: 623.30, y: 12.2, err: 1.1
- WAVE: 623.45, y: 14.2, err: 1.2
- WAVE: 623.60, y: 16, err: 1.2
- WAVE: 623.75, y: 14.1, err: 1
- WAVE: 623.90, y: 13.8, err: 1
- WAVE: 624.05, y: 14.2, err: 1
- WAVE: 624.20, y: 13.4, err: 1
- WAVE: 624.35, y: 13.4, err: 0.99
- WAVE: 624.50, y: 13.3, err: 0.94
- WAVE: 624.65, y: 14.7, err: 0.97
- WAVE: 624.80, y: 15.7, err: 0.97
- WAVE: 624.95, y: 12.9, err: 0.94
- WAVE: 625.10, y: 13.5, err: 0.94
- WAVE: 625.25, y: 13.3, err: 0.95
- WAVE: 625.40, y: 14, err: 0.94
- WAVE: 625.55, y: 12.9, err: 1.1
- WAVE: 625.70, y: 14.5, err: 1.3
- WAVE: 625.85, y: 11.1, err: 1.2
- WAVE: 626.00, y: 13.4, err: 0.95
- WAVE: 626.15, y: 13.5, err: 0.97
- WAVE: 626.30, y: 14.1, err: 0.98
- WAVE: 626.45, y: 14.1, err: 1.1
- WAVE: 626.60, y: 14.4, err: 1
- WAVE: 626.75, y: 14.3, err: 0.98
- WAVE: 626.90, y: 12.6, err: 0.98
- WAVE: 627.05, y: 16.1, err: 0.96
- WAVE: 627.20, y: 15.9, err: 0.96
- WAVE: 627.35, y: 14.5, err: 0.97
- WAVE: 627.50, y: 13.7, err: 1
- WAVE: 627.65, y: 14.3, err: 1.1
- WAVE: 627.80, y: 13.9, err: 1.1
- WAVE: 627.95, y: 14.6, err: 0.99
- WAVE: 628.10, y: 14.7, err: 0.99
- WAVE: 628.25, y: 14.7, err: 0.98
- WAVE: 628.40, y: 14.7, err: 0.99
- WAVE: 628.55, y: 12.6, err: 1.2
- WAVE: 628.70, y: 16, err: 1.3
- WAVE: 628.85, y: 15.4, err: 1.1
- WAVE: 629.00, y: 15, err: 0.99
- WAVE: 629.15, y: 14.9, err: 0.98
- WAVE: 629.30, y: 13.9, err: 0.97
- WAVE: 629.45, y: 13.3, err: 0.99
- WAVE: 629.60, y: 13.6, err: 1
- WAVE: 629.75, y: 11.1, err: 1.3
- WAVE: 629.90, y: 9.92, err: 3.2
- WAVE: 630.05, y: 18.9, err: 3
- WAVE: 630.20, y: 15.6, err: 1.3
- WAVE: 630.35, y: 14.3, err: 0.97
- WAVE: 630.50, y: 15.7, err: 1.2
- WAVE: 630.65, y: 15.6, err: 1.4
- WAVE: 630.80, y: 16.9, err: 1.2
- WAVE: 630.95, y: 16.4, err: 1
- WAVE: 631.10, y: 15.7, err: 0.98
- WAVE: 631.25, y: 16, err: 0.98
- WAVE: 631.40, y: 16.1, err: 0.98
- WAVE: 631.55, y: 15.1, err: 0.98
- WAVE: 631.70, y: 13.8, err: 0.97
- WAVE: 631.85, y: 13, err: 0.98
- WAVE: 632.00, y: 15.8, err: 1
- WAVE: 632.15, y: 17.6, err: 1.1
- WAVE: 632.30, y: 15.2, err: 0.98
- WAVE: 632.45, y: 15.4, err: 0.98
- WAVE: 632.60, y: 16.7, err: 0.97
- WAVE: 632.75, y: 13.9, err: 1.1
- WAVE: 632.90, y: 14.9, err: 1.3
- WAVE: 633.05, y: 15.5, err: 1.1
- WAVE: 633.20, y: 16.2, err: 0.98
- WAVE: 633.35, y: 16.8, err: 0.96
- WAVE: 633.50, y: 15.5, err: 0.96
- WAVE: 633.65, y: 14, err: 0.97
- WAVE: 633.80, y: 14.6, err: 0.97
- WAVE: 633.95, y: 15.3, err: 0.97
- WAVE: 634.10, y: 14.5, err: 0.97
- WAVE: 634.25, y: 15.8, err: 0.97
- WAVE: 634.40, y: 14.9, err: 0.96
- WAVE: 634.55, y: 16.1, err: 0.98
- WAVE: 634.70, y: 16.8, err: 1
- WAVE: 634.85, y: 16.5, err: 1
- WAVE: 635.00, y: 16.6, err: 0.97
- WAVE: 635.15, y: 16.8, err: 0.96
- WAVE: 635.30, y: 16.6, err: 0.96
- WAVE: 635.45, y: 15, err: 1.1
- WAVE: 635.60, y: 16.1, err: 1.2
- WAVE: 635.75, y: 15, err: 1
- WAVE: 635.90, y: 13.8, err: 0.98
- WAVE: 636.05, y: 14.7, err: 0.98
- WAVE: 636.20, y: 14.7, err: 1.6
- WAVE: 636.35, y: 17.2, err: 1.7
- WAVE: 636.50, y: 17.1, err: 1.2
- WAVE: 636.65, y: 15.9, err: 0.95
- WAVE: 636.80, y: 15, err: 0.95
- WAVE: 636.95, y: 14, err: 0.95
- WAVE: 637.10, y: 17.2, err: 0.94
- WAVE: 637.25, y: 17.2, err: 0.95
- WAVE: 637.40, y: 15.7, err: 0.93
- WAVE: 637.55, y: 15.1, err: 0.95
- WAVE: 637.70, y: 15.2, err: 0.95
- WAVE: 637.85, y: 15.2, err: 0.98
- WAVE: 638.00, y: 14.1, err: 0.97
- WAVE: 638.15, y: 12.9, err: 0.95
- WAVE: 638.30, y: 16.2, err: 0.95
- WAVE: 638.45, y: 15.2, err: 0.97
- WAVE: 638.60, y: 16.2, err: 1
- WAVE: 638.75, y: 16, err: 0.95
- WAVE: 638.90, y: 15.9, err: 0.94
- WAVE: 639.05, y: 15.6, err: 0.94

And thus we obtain -0.17 nm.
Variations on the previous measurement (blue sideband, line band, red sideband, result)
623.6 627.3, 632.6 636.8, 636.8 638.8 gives -0.162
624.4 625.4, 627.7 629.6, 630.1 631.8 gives 0.063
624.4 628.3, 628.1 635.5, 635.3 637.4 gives -0.146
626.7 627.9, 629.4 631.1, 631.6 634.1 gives 0.015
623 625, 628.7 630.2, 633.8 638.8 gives 0.045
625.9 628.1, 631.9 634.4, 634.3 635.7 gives 0.039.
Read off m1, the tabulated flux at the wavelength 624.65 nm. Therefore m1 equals 14.7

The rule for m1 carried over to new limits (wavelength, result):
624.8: 15.7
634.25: 15.8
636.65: 15.9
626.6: 14.4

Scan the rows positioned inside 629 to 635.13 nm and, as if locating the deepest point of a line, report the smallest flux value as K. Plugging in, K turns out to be 9.92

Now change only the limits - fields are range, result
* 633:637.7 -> 13.8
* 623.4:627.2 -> 11.1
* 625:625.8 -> 12.9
